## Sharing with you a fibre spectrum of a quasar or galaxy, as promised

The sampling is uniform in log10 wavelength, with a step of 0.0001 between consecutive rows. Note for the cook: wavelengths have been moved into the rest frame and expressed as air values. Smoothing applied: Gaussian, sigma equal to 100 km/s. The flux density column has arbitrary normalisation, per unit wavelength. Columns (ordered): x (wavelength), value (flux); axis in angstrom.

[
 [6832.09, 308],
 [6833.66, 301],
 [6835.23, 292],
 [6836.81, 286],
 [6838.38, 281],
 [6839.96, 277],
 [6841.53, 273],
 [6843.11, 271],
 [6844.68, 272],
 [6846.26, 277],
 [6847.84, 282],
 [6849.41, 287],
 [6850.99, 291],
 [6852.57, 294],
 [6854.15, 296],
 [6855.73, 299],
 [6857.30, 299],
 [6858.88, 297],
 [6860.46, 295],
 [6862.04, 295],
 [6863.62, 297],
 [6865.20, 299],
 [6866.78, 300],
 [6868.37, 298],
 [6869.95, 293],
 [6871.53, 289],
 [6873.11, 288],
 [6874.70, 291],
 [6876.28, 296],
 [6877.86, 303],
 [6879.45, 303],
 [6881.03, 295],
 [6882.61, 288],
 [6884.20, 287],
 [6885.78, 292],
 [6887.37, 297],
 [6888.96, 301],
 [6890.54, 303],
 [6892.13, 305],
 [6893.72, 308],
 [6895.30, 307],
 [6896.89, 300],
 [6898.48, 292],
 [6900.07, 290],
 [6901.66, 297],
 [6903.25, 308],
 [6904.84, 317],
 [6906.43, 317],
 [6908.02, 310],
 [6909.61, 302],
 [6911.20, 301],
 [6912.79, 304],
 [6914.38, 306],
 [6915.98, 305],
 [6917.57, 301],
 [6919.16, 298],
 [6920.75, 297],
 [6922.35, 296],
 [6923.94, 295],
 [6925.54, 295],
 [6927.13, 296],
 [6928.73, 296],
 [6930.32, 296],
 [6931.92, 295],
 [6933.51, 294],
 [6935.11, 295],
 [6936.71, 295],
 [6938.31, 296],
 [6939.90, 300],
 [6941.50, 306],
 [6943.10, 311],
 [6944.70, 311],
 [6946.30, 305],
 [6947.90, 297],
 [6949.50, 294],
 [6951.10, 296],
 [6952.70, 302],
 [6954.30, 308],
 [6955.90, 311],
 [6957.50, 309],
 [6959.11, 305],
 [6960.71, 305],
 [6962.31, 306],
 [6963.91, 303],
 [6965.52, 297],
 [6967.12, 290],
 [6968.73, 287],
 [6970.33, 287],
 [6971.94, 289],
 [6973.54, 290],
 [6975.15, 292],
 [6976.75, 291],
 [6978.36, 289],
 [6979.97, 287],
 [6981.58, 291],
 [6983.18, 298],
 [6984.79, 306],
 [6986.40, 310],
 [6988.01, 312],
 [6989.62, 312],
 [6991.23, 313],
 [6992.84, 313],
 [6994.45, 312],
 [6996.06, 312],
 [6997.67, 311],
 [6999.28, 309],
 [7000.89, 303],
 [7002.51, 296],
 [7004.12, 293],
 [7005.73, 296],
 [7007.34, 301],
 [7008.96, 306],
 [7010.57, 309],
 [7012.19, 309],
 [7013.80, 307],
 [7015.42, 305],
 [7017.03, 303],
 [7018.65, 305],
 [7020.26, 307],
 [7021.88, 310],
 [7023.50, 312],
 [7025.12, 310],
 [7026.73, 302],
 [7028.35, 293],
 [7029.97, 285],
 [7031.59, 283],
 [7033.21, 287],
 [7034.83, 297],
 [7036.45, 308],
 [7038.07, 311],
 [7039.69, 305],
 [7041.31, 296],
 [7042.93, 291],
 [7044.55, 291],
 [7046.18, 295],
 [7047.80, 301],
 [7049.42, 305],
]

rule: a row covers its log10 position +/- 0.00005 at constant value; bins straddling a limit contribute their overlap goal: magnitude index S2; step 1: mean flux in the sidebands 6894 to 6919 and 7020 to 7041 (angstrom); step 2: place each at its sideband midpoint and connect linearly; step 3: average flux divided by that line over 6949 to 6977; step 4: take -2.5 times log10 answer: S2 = 0.01 mag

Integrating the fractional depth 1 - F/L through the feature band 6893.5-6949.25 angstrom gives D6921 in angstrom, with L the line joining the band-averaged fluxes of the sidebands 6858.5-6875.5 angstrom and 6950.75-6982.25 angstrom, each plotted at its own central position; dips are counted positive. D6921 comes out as -1.0 angstrom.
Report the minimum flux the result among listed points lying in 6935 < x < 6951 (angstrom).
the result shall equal 294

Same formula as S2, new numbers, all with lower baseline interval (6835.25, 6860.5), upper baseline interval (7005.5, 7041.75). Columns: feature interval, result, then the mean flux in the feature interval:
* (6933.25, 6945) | -0.02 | 301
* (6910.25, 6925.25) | -0.03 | 300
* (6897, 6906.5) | -0.04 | 302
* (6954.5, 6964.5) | -0.04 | 307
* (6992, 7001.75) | -0.04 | 310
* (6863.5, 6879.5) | -0.03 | 296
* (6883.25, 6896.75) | -0.04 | 300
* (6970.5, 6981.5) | 0.03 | 289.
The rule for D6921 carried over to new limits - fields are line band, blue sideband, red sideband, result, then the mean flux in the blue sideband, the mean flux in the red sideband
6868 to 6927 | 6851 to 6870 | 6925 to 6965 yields -0.1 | 297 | 301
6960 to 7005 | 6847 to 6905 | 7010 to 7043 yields 0.0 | 296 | 302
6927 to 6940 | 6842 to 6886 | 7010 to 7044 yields 0.0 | 292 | 302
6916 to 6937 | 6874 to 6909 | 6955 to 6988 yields 0.2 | 300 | 298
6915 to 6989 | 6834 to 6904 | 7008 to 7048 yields -0.4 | 293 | 301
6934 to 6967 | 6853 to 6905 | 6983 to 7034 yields -0.1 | 297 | 304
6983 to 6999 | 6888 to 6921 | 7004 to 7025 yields -0.3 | 303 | 305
